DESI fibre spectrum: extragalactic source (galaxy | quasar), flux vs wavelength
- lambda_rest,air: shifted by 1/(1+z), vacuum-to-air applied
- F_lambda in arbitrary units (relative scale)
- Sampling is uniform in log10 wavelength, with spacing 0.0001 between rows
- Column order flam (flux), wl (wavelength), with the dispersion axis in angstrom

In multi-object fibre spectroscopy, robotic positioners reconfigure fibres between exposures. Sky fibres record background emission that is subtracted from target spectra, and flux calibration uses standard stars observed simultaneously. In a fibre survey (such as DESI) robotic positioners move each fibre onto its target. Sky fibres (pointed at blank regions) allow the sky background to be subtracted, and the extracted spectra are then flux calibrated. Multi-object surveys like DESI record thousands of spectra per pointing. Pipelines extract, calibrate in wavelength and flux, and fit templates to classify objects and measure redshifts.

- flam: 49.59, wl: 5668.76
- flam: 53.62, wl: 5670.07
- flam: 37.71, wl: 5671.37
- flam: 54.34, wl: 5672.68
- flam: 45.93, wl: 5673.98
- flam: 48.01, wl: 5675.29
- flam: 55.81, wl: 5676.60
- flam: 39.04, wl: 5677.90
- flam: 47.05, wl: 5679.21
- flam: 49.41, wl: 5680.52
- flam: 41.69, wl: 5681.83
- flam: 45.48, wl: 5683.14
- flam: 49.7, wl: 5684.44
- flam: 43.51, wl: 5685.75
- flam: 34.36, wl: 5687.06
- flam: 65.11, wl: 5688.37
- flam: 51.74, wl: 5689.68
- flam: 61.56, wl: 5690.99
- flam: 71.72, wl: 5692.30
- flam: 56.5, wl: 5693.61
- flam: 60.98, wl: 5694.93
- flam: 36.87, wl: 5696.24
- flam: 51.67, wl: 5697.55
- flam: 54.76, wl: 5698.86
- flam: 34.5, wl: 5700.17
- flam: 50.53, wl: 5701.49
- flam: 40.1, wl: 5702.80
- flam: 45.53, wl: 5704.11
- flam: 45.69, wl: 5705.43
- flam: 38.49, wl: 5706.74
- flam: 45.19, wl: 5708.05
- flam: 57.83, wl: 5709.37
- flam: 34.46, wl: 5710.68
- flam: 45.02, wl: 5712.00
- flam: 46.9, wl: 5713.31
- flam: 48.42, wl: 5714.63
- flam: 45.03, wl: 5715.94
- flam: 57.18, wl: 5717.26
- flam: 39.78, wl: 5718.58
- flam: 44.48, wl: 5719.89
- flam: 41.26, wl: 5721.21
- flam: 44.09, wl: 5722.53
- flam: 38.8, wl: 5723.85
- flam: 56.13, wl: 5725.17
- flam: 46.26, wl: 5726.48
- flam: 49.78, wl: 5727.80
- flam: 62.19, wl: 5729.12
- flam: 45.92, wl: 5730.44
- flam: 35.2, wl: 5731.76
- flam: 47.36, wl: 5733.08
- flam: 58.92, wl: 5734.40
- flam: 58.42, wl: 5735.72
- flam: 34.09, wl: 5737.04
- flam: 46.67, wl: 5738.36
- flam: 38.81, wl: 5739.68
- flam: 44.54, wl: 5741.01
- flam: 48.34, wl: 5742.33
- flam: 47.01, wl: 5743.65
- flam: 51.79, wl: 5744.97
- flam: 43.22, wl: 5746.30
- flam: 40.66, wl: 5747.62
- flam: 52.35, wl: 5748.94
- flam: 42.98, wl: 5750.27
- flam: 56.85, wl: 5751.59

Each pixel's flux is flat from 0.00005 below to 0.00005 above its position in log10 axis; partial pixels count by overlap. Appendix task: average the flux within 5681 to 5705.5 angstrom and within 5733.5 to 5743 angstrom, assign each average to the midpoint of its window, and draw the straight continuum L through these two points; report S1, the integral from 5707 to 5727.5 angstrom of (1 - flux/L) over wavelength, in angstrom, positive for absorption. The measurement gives 1.0 angstrom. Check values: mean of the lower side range 49.7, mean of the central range 46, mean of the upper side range 47.1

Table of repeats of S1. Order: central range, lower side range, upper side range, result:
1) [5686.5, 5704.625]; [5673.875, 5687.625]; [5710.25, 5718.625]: -2.21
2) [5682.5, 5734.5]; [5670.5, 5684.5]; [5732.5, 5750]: -1.37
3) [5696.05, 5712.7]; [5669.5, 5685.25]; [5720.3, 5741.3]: 0.75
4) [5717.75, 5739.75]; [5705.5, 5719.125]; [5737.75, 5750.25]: -0.40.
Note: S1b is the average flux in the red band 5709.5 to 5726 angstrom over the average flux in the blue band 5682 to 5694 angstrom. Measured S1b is 0.9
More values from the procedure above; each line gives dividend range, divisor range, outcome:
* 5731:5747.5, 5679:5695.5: 0.88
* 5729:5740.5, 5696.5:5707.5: 1.04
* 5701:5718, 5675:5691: 0.96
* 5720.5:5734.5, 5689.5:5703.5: 0.91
